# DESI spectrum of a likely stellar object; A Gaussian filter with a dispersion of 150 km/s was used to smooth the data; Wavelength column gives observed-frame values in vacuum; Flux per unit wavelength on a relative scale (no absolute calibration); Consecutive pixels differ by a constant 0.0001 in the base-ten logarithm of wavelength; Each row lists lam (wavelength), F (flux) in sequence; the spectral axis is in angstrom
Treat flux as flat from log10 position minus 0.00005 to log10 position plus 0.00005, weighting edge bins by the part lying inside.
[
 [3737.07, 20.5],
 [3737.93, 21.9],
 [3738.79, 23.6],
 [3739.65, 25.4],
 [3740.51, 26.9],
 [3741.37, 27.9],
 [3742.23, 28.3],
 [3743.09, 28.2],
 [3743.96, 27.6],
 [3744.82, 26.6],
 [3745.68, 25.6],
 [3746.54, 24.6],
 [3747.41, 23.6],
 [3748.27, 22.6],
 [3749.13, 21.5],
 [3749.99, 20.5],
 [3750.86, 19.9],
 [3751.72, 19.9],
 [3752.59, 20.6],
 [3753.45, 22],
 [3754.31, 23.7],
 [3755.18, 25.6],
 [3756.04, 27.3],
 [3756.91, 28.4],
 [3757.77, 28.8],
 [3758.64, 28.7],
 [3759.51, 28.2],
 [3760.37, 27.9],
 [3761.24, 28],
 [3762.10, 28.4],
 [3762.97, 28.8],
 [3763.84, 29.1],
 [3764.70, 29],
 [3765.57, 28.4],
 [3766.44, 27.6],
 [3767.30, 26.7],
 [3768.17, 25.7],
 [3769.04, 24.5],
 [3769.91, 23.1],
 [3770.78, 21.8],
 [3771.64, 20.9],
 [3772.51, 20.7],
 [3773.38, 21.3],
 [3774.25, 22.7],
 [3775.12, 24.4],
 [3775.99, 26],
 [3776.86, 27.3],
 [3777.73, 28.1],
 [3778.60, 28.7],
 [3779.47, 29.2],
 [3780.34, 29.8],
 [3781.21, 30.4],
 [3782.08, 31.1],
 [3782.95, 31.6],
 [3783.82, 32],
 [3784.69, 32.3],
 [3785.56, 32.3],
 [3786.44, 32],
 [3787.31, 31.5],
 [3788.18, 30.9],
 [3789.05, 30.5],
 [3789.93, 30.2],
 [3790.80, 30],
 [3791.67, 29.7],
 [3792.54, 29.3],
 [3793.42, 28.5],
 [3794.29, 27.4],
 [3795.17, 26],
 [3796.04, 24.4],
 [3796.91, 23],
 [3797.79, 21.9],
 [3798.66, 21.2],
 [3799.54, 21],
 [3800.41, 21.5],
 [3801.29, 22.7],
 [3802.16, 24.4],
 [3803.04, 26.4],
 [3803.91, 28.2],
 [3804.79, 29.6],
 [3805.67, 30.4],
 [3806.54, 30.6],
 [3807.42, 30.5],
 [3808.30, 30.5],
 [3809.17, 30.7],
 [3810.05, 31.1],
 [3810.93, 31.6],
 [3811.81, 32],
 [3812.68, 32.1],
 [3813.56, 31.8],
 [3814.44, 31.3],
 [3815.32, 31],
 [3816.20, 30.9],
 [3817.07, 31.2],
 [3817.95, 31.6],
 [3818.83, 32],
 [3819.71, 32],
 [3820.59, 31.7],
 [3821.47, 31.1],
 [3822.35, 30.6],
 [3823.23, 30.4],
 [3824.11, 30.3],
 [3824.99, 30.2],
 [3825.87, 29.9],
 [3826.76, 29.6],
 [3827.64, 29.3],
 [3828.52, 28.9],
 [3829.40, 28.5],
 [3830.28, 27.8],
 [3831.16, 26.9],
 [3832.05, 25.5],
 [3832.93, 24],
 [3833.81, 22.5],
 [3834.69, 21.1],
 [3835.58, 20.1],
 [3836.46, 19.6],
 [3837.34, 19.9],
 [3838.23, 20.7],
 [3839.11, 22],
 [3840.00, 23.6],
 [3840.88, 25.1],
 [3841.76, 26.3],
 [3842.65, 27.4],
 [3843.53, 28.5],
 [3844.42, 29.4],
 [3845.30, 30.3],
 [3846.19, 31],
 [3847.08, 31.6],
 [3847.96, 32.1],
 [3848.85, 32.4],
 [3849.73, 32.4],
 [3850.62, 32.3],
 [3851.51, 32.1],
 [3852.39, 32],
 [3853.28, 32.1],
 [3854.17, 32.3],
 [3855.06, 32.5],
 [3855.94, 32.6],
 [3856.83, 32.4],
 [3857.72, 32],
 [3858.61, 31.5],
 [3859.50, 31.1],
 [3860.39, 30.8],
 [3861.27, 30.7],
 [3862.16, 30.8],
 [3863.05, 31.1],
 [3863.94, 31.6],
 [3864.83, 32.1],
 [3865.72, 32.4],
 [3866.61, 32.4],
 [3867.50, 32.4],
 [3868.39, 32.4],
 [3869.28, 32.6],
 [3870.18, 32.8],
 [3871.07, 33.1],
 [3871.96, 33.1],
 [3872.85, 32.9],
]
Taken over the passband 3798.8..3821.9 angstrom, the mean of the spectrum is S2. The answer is 29.4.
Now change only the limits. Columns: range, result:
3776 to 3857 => 28.7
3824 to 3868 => 28.9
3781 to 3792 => 31.1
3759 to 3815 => 27.8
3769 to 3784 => 26.3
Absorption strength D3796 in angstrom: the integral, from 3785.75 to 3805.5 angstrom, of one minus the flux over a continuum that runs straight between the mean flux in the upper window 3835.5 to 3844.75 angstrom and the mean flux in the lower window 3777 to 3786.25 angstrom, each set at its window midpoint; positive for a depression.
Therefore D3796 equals 1.4 angstrom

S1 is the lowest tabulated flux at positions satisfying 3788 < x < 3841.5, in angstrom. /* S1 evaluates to 19.6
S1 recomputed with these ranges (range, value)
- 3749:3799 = 19.9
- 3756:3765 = 27.3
